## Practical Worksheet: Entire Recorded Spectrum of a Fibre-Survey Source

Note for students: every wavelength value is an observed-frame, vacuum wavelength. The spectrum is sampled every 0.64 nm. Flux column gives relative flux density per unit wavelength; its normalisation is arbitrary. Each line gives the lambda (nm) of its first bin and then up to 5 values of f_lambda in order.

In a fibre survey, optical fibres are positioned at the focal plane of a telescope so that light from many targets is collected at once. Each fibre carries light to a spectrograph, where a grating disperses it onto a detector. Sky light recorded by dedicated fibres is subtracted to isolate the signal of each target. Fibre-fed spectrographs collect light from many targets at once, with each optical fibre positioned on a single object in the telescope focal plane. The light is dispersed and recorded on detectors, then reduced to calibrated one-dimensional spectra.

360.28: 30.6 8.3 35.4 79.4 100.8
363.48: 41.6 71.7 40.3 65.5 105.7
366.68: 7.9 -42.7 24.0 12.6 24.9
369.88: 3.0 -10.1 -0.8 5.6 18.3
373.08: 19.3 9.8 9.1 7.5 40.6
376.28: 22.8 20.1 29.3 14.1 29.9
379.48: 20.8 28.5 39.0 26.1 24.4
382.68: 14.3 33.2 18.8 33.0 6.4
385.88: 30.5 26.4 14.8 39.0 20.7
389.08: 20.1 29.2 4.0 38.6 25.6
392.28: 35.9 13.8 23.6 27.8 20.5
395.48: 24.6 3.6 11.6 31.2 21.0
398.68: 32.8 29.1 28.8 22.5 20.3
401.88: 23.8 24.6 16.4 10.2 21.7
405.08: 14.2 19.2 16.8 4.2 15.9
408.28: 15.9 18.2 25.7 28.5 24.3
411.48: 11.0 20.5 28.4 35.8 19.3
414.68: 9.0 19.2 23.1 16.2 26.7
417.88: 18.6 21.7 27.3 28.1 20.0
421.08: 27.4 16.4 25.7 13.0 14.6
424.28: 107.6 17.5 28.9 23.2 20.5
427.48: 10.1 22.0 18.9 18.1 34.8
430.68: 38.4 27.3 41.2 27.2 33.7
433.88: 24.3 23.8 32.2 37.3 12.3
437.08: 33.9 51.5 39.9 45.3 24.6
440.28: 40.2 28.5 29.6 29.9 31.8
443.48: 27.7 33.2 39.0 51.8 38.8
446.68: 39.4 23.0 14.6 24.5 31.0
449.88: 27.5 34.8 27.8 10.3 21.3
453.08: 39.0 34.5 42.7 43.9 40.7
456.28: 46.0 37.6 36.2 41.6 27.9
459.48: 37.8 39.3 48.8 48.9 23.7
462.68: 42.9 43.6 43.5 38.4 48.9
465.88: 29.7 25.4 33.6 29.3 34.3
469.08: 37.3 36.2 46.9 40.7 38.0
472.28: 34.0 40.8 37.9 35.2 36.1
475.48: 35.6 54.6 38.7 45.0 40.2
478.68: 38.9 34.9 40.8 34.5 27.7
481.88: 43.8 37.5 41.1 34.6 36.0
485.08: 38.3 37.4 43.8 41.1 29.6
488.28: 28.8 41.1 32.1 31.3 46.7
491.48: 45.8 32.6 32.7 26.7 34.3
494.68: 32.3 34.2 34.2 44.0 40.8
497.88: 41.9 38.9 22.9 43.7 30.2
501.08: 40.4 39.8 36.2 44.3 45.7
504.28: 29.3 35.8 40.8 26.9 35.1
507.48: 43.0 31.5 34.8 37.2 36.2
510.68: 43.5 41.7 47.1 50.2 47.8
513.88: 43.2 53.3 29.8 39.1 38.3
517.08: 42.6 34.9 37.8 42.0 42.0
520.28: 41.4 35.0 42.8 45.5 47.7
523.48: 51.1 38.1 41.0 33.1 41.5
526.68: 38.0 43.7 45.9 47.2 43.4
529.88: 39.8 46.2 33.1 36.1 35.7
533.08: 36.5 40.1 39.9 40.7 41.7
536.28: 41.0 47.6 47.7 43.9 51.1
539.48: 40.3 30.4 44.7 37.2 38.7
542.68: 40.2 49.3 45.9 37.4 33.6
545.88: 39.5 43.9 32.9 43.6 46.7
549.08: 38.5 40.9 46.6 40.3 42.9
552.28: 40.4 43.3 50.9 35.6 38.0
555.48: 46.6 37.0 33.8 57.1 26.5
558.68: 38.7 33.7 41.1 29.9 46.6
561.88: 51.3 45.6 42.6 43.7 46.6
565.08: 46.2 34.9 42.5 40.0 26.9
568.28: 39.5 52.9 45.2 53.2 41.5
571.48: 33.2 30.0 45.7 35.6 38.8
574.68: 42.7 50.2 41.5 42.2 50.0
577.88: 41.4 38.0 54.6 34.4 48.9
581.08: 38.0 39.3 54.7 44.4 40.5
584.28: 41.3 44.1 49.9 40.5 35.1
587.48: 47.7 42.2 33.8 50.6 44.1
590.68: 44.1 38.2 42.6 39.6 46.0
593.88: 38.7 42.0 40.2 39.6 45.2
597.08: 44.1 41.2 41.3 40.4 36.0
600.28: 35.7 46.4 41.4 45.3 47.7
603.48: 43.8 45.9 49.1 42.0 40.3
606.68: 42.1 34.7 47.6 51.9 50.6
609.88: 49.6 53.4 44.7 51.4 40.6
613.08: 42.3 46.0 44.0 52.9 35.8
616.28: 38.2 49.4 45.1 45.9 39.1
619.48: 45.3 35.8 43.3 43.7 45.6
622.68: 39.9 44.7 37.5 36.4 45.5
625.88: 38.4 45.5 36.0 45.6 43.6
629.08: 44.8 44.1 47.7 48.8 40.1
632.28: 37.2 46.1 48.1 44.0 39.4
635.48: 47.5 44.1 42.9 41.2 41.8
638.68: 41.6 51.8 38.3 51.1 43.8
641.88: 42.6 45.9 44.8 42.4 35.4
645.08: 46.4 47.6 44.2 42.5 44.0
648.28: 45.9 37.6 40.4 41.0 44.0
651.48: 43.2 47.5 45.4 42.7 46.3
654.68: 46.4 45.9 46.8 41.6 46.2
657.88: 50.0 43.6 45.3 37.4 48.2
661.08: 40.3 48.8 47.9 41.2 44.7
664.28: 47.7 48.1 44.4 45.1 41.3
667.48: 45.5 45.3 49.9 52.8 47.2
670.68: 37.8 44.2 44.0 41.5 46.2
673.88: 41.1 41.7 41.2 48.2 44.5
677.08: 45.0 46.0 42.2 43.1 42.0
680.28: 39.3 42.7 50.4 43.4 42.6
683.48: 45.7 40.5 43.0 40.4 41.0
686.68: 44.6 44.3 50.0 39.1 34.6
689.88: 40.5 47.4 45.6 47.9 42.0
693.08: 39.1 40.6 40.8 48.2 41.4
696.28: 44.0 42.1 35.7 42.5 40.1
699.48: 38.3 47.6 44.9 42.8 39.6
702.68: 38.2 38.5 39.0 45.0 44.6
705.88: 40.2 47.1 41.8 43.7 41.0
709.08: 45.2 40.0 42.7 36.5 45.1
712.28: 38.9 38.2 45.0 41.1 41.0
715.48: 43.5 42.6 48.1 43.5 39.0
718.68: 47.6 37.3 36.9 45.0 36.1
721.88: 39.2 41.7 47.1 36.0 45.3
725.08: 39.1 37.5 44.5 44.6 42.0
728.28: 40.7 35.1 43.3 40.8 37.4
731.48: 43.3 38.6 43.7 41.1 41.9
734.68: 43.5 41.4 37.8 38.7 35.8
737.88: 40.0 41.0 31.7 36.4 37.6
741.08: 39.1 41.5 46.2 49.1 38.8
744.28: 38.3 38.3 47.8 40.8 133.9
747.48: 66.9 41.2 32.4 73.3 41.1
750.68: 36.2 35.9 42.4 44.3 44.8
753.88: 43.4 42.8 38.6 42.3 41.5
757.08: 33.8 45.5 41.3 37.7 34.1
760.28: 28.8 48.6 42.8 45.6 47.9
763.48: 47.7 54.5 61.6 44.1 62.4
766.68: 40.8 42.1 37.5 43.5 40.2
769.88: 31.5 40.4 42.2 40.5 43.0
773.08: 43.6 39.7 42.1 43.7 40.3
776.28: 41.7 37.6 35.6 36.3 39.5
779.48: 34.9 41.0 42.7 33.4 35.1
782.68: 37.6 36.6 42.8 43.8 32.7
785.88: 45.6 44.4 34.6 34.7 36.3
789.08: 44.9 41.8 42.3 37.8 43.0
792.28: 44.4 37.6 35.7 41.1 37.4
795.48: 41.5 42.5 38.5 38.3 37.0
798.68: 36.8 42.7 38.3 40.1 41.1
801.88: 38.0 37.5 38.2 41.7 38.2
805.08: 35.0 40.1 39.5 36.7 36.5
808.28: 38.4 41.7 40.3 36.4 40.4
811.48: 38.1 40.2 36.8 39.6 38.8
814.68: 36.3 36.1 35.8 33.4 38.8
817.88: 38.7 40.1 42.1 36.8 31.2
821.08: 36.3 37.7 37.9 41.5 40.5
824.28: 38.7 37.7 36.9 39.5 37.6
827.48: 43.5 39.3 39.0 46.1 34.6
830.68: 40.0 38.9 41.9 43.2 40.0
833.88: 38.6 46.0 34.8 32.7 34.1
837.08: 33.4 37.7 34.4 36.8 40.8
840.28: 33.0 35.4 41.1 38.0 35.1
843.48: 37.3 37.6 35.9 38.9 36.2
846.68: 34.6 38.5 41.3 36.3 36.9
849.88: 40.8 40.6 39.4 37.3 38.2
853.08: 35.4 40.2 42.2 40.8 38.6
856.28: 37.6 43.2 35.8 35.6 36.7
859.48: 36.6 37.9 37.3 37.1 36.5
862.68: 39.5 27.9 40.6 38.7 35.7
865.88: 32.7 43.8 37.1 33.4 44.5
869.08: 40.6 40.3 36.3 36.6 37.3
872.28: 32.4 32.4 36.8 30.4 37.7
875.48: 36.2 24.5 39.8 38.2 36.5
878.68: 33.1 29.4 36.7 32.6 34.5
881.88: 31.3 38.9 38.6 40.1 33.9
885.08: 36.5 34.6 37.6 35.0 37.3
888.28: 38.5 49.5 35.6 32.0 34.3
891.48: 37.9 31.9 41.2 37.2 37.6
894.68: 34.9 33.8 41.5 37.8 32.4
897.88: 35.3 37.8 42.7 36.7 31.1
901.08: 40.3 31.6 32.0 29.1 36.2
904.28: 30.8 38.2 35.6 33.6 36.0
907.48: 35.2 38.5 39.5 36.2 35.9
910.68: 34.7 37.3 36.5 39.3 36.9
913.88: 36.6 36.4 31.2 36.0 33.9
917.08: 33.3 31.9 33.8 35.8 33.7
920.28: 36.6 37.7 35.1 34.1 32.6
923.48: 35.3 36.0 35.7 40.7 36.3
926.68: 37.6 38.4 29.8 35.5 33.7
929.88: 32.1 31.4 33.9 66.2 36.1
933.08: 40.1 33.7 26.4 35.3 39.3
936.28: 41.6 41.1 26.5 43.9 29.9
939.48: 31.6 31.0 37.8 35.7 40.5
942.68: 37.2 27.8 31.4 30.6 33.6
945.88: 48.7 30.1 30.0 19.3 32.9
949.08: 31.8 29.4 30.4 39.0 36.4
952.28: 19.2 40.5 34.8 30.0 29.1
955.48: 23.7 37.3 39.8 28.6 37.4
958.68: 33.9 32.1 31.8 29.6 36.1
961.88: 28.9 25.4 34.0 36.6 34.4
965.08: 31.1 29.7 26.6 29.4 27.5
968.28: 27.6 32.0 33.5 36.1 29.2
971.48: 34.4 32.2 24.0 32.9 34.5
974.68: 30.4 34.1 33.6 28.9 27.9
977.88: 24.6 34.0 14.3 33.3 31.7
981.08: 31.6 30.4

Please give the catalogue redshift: 0.14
